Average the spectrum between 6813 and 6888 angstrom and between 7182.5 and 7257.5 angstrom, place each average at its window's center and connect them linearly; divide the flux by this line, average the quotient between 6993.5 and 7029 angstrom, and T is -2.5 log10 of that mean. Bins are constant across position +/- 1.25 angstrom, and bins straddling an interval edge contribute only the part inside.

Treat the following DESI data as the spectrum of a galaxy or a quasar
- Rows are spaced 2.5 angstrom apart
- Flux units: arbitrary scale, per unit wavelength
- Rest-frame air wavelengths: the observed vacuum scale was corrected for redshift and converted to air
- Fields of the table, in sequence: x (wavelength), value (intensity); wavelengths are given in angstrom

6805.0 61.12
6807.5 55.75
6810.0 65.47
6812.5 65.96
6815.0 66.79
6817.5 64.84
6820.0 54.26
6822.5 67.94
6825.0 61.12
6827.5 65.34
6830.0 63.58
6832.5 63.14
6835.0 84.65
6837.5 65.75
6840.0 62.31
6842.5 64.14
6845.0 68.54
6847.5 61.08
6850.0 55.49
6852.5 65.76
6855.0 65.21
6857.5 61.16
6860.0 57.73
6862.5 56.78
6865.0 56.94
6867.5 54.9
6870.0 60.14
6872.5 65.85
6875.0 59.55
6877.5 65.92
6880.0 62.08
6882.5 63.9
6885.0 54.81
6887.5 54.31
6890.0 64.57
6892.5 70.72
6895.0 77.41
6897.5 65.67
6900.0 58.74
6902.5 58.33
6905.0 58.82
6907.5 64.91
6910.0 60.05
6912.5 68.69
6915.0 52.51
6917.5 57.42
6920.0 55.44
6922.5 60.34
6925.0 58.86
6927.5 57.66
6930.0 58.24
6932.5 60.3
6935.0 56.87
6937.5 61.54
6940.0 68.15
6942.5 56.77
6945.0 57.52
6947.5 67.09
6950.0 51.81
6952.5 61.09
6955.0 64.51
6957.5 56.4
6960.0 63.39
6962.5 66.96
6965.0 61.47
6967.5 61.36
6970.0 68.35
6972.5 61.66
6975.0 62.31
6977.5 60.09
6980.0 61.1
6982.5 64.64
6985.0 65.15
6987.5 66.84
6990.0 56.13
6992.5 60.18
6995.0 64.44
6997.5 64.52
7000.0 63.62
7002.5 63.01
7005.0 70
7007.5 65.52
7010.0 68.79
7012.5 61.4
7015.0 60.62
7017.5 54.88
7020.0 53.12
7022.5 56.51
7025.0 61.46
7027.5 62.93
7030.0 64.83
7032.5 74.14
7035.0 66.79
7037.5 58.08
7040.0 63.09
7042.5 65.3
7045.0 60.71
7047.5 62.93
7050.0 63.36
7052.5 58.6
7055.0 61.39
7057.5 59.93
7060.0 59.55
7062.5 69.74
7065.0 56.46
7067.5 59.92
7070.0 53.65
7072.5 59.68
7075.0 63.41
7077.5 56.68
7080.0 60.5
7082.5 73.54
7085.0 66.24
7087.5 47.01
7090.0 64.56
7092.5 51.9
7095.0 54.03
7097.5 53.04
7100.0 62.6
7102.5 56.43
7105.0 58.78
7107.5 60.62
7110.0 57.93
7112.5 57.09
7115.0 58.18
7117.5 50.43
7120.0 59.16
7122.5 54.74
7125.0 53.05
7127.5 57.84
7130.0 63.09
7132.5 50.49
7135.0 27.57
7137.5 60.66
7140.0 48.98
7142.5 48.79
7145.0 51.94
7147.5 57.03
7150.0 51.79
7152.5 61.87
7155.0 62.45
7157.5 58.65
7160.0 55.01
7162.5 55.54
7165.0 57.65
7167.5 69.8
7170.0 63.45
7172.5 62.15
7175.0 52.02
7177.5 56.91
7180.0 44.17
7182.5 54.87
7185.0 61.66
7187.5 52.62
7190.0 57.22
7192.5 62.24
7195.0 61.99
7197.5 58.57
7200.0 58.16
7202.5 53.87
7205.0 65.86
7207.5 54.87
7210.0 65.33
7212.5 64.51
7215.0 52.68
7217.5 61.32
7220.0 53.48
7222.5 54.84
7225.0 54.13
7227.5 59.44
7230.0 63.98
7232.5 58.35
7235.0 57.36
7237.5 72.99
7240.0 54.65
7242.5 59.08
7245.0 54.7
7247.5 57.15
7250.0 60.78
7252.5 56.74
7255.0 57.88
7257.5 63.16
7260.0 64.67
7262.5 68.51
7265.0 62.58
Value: -0.02 mag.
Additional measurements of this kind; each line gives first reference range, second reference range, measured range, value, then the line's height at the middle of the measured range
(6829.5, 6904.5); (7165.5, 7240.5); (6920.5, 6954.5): 0.04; 62.1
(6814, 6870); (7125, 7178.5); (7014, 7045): -0.06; 58.6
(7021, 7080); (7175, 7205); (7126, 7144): 0.15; 58.7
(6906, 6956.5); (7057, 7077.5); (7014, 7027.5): 0.04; 60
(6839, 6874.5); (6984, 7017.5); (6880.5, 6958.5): 0.02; 62.2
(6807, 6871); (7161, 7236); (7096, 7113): 0.03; 59.5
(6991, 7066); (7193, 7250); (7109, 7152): 0.14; 60.7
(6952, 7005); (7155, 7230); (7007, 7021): 0.03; 62.1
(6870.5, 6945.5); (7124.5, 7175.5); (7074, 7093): -0.06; 57.3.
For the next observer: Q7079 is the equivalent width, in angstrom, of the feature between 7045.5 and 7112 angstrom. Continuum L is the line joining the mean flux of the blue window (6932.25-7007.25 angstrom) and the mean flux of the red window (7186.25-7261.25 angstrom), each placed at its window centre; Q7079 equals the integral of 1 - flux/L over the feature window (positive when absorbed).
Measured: 1.4 angstrom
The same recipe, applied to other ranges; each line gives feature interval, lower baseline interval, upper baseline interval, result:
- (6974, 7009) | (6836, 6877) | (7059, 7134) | -2.2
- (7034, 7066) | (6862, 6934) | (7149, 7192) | -1.6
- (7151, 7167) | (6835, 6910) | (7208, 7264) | 0.4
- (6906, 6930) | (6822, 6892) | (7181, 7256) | 1.0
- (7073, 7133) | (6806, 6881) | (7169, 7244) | 1.6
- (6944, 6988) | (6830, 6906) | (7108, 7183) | -1.5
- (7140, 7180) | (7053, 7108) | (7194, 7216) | 1.7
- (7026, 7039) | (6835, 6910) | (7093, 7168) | -1.6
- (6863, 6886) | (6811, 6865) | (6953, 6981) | 1.1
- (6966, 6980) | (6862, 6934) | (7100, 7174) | -0.7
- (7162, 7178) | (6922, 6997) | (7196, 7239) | -0.1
